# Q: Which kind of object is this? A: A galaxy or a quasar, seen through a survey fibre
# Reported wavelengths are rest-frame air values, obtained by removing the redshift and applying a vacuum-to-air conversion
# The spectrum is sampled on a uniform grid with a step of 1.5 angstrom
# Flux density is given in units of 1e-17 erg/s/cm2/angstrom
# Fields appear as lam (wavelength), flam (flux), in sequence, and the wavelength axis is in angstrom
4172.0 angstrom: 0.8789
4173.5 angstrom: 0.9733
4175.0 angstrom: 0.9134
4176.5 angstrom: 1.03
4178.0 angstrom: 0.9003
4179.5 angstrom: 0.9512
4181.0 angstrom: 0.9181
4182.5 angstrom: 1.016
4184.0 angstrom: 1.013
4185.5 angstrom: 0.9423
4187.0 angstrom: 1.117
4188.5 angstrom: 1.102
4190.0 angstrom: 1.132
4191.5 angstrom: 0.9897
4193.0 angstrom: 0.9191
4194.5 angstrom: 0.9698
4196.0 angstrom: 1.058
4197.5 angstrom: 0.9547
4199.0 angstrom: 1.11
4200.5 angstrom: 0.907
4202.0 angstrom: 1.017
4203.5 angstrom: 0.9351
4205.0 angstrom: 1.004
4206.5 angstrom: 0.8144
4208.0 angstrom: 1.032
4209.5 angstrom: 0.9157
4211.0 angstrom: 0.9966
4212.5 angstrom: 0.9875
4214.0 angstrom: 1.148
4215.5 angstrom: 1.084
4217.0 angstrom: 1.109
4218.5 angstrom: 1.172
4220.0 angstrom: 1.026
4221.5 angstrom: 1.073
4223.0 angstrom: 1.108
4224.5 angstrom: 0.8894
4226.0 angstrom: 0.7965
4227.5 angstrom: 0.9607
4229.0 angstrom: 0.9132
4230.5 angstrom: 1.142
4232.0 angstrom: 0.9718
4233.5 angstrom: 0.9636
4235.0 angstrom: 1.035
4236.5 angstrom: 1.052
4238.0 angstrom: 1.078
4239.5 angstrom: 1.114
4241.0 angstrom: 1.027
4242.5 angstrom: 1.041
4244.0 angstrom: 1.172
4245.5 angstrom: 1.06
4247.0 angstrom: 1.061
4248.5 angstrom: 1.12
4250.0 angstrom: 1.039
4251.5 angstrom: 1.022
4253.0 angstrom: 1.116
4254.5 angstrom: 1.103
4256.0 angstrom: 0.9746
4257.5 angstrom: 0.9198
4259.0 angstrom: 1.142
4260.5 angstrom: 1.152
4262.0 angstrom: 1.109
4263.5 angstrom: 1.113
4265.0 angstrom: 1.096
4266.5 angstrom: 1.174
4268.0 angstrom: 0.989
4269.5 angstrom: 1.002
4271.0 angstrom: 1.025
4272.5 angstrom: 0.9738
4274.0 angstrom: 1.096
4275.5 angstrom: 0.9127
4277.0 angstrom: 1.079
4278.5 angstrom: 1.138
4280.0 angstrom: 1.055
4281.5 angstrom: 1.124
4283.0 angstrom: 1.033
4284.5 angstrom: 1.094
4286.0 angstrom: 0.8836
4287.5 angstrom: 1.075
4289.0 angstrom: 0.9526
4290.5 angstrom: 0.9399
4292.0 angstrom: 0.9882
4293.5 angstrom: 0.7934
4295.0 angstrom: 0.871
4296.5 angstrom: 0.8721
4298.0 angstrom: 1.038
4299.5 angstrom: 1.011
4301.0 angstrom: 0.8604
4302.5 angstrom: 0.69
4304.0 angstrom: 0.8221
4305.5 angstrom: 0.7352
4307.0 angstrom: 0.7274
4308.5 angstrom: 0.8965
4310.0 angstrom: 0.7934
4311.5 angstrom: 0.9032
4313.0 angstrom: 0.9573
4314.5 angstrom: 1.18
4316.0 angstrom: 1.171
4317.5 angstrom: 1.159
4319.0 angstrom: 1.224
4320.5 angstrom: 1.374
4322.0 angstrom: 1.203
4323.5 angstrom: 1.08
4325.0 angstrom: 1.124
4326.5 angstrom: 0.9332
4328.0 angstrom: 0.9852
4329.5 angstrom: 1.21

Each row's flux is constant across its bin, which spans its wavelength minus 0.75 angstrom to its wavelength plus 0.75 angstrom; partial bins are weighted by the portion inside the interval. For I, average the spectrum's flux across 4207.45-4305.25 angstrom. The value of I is 1.02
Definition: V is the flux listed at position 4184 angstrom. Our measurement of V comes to 1.013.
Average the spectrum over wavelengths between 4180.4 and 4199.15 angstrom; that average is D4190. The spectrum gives 1.02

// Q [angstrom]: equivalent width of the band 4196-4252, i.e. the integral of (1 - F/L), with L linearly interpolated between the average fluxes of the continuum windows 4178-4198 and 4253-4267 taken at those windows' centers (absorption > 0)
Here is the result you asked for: 1.16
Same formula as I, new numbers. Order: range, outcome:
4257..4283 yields 1.07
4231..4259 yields 1.05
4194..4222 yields 1.02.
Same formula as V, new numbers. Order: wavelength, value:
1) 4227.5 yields 0.9607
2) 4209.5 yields 0.9157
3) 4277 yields 1.079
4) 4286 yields 0.8836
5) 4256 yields 0.9746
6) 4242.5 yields 1.041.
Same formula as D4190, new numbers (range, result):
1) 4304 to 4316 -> 0.899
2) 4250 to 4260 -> 1.05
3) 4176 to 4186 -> 0.966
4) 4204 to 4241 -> 1.02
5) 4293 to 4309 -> 0.847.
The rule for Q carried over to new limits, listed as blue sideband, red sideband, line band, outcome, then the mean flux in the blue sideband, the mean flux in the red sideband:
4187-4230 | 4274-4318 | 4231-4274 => -3.39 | 1.01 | 0.958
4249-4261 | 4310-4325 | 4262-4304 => 3.51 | 1.06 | 1.12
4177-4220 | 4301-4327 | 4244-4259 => -0.82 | 1.01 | 0.995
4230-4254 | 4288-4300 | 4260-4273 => -0.88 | 1.06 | 0.935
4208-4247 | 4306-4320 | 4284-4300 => 0.91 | 1.03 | 1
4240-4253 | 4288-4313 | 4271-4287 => -1.46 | 1.07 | 0.873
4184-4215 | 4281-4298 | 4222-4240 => -0.20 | 1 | 0.967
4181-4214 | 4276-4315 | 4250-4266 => -1.85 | 0.998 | 0.941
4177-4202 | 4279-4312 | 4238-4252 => -1.70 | 1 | 0.918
